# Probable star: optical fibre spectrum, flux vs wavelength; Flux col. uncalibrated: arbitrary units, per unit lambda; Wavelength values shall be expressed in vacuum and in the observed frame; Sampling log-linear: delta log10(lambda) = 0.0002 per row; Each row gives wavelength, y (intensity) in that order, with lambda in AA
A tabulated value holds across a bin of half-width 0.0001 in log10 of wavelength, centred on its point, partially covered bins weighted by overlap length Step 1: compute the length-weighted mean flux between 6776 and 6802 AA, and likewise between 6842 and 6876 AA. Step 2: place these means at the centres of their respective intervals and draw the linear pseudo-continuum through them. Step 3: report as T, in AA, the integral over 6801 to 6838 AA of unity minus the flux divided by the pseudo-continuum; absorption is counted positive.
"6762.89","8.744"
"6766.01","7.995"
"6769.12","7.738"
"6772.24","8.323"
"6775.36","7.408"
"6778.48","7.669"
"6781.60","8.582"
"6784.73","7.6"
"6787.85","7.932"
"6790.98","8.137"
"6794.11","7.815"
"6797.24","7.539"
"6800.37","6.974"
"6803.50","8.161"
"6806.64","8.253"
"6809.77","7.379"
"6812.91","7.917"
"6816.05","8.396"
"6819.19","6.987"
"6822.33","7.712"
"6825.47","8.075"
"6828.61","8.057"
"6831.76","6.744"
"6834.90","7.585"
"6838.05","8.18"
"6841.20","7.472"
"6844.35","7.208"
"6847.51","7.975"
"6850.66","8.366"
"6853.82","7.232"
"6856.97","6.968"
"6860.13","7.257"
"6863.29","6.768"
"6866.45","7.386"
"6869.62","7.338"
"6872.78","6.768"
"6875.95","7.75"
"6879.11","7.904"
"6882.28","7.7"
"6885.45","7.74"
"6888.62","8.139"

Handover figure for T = -0.8 AA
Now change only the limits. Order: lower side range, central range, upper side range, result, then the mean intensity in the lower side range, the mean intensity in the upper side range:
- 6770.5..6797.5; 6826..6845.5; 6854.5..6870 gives -0.5 AA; 7.9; 7.13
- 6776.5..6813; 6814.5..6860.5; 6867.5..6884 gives 0.1 AA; 7.82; 7.49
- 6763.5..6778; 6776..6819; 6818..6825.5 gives -0.7 AA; 7.91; 7.53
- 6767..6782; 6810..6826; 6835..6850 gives 0.1 AA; 7.9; 7.73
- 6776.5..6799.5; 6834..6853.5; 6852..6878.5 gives -1.0 AA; 7.86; 7.22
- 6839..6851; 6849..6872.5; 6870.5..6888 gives 1.1 AA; 7.71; 7.6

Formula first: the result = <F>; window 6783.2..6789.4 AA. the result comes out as 7.77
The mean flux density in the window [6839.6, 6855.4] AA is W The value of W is 7.65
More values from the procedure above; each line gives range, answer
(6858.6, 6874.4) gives 7.1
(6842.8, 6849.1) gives 7.59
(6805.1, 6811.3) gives 7.82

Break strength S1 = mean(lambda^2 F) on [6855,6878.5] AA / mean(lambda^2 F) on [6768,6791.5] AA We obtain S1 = 0.9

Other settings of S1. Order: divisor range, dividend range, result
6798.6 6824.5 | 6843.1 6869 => 0.97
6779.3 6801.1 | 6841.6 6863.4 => 0.97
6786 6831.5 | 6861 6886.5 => 0.97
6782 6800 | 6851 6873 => 0.94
